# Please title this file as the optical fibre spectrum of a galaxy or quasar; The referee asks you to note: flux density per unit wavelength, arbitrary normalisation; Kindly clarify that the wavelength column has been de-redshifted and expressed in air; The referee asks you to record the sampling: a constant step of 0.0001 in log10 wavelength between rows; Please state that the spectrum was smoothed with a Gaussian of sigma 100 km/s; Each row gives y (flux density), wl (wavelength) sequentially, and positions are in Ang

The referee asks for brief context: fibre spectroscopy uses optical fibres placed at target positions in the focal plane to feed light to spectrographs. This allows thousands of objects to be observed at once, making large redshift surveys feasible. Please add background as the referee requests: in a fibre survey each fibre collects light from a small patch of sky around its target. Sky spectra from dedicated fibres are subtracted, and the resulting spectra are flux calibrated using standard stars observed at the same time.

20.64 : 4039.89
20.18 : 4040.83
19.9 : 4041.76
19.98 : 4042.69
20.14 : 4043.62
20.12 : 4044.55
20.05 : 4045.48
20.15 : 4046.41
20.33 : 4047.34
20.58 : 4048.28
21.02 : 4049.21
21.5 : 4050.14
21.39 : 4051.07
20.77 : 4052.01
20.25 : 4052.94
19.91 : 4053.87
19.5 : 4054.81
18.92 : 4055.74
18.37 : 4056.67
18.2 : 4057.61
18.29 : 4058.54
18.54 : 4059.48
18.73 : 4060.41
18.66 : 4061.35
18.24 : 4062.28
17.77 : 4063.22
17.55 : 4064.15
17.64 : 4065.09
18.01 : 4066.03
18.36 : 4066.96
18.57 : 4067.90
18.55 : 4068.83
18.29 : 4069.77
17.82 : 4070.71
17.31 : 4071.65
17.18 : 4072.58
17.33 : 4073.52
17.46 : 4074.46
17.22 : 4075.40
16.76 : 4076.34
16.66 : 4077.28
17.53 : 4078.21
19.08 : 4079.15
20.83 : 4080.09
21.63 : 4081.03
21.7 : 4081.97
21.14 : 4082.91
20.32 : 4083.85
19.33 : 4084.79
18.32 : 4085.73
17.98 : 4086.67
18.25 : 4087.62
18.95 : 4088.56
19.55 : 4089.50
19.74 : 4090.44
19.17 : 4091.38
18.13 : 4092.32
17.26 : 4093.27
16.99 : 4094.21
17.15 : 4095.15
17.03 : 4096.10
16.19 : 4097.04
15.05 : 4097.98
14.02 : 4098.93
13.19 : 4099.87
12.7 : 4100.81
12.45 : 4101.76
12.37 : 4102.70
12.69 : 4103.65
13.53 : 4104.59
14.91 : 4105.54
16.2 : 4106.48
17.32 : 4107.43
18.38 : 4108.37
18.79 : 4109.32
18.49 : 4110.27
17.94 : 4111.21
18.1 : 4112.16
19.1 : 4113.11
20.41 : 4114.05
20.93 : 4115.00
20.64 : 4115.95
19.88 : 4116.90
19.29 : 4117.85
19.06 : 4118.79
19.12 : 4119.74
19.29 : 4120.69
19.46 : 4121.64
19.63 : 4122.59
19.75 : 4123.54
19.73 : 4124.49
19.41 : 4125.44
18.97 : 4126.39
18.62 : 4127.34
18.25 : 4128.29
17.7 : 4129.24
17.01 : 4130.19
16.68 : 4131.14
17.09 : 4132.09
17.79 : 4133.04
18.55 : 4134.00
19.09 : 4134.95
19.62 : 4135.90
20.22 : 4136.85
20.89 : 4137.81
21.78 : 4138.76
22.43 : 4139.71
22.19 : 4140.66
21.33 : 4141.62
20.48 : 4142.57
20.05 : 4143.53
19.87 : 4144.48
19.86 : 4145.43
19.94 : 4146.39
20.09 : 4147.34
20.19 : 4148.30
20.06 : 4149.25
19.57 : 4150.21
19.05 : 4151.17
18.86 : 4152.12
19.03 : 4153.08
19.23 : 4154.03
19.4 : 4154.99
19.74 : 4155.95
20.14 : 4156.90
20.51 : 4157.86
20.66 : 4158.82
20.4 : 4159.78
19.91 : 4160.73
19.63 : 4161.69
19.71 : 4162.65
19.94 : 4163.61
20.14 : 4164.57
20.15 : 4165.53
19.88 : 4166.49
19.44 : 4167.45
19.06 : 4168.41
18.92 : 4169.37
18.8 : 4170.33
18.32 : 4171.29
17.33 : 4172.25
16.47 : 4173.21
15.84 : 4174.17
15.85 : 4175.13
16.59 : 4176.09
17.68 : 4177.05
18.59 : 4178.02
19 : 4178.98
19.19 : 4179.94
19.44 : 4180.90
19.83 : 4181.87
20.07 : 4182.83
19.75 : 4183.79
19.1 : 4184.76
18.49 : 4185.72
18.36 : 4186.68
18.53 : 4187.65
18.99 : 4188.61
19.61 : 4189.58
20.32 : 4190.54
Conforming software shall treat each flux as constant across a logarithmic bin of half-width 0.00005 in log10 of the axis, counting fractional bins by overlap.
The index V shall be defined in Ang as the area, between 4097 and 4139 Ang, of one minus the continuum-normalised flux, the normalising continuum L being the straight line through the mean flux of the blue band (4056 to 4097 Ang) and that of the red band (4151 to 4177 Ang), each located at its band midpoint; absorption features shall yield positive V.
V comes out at 2.01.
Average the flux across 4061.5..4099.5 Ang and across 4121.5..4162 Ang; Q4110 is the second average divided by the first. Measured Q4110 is 1.08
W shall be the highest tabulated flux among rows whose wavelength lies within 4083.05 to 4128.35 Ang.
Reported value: 20.93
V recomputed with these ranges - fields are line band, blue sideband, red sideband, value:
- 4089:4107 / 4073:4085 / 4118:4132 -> 3.0 Ang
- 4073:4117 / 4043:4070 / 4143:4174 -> 3.9 Ang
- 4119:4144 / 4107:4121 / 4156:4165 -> 0.1 Ang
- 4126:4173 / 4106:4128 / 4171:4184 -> -2.4 Ang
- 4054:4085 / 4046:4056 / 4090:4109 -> 0.1 Ang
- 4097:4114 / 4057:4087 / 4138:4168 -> 3.0 Ang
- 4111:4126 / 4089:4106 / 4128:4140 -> -1.7 Ang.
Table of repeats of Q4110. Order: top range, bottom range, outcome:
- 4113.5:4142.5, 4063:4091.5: 1.05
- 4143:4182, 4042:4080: 1.02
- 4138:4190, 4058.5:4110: 1.11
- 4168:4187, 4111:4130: 0.95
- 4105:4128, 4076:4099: 1.02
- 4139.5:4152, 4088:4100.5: 1.19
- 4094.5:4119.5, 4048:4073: 0.89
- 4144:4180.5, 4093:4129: 1.10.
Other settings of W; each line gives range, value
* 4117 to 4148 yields 22.43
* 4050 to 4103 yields 21.7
